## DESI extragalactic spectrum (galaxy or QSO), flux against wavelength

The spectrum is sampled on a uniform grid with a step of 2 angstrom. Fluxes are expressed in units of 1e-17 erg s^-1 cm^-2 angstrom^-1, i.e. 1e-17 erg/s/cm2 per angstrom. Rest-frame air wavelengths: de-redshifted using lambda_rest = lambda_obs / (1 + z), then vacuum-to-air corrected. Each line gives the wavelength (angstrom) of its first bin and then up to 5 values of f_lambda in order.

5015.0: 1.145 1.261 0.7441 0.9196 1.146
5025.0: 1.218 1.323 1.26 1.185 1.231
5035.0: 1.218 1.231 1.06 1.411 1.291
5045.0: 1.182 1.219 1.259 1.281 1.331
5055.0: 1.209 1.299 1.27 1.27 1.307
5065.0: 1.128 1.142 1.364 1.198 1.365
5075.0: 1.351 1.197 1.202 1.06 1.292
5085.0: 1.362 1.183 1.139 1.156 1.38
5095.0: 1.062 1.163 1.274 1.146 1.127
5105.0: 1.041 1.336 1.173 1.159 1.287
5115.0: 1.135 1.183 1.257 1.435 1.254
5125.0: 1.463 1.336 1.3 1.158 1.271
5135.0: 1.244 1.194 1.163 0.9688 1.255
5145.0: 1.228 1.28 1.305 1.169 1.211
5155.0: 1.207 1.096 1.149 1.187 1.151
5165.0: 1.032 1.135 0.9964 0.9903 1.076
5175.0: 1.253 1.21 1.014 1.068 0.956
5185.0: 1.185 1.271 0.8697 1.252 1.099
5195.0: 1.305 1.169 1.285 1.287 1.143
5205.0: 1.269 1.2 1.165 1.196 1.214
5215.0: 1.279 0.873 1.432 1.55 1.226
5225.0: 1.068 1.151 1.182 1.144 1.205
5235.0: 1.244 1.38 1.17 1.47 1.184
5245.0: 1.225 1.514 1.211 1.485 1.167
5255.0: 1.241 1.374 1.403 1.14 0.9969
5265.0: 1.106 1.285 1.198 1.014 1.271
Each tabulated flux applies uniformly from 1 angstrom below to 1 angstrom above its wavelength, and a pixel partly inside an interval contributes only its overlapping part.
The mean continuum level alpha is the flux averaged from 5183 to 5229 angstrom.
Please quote 1.2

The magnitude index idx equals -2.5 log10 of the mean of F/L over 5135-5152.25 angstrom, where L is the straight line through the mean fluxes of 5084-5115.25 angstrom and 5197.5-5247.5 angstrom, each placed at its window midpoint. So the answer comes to 0.01 mag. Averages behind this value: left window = 1.2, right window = 1.24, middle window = 1.2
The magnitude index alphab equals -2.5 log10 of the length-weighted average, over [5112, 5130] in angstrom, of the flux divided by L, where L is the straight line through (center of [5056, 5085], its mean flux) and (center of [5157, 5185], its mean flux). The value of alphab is -0.11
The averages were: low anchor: 1.25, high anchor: 1.1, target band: 1.29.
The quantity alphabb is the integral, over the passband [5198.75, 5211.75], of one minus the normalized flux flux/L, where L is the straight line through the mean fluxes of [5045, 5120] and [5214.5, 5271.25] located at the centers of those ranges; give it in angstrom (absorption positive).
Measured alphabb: 0.2 angstrom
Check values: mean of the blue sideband 1.22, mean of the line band 1.22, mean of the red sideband 1.24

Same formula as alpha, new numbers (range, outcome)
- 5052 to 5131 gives 1.24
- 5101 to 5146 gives 1.22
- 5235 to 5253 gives 1.32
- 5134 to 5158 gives 1.19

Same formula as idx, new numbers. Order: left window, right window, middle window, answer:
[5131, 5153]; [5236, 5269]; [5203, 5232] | 0.04 mag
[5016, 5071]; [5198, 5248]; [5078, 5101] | 0.01 mag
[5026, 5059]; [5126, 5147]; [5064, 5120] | 0.02 mag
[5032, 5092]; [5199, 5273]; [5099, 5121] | 0.03 mag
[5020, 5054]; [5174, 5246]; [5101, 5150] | -0.02 mag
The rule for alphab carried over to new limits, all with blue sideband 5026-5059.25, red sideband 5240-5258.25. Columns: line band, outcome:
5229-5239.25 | 0.074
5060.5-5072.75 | 0.015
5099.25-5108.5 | 0.088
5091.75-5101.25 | 0.053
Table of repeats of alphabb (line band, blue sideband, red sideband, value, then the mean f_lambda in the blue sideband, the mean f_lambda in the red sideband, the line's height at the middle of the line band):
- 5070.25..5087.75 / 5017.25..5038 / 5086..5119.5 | -1.1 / 1.15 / 1.19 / 1.18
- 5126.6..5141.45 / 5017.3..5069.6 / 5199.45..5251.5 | 0.3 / 1.21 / 1.25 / 1.23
